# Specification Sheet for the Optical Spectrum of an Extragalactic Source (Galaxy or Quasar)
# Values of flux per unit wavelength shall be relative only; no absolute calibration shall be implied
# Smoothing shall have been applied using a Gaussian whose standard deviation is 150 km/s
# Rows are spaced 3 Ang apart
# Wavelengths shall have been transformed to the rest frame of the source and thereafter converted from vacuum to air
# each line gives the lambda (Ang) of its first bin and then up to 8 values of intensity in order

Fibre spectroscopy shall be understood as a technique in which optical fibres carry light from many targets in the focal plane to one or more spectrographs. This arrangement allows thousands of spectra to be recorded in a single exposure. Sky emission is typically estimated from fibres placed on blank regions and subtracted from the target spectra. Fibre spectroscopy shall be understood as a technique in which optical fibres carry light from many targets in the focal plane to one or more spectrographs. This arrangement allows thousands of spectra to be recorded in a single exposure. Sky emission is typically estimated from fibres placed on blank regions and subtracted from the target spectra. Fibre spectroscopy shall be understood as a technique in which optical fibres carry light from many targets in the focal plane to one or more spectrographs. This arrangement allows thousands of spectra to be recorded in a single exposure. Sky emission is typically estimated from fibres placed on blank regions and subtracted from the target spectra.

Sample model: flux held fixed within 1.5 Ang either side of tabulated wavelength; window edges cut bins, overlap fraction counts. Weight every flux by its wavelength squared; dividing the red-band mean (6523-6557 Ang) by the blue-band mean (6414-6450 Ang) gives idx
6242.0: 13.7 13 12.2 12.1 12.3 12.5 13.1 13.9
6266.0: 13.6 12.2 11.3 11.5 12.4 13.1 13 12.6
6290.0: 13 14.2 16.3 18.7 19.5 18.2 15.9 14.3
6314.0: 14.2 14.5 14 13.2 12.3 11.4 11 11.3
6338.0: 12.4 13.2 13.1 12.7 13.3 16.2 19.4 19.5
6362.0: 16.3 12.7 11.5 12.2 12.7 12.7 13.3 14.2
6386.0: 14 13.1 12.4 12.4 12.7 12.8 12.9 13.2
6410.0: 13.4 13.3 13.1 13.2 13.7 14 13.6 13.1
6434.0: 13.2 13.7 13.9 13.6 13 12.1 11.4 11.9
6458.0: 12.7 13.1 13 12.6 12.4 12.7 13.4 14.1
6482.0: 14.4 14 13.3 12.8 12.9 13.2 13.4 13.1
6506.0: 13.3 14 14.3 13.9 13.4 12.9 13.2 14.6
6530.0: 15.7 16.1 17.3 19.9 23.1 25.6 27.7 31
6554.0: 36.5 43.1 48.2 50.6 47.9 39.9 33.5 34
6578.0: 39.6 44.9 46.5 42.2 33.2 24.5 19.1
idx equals 1.78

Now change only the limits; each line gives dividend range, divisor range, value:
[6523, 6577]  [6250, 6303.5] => 2.41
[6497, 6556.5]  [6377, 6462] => 1.47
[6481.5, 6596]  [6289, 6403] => 1.91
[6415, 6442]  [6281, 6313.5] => 0.91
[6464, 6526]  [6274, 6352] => 1.02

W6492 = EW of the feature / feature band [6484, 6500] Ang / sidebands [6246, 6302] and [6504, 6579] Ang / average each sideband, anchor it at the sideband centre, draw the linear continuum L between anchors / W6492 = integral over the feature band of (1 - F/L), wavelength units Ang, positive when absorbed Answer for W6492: 7.1 Ang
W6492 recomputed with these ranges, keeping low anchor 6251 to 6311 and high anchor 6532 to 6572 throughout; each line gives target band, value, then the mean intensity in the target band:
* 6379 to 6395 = 6.08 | 13.3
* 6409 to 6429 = 8.64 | 13.5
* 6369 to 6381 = 4.64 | 12.6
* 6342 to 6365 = 4.36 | 15.5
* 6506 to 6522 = 8.79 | 13.7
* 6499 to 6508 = 4.96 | 13.3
